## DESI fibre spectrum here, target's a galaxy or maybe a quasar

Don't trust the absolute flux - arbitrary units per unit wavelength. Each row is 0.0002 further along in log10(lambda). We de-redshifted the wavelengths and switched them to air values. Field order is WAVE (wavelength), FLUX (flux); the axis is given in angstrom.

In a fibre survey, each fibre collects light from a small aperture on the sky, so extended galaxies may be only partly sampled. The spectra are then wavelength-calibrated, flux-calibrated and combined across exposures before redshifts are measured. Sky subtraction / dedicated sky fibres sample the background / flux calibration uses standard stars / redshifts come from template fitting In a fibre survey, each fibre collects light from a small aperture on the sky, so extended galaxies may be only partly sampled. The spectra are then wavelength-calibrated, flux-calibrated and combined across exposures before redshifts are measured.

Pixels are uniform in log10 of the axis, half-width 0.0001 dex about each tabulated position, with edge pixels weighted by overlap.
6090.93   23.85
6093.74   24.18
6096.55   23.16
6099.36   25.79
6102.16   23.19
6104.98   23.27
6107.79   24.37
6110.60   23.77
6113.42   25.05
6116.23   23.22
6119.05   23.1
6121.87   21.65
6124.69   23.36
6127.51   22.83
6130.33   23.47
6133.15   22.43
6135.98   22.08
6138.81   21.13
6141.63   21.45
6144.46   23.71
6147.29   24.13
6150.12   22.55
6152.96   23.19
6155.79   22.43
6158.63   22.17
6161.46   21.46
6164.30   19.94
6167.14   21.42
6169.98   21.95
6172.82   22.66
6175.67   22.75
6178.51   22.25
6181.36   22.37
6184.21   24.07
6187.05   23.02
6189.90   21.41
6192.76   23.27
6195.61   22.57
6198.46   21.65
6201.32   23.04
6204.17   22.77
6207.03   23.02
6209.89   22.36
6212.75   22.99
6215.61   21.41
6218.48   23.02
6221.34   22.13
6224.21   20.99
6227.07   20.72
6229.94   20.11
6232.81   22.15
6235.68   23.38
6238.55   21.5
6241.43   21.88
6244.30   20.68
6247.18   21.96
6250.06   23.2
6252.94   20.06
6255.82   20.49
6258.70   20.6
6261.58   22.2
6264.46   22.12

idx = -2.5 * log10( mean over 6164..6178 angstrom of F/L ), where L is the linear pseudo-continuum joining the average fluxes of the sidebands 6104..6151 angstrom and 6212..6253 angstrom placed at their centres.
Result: 0.03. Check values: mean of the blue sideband 23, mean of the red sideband 21.8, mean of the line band 21.9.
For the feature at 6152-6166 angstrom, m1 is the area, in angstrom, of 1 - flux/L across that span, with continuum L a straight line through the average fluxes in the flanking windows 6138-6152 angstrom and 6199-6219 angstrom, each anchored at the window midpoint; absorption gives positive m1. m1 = 0.5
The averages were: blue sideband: 22.7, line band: 21.8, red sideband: 22.6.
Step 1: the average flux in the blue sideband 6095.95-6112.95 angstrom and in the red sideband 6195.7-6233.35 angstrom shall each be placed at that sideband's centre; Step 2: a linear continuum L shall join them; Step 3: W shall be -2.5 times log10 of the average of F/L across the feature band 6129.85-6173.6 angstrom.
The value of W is 0.045 mag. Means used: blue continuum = 24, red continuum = 22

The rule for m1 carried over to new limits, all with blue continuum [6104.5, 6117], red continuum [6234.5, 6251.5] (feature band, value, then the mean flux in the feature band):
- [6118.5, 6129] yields 0.5 angstrom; 22.7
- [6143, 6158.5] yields 0.2 angstrom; 23.1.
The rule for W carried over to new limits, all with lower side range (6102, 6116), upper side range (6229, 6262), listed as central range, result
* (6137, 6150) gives 0.03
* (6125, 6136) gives 0.03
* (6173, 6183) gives 0.01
